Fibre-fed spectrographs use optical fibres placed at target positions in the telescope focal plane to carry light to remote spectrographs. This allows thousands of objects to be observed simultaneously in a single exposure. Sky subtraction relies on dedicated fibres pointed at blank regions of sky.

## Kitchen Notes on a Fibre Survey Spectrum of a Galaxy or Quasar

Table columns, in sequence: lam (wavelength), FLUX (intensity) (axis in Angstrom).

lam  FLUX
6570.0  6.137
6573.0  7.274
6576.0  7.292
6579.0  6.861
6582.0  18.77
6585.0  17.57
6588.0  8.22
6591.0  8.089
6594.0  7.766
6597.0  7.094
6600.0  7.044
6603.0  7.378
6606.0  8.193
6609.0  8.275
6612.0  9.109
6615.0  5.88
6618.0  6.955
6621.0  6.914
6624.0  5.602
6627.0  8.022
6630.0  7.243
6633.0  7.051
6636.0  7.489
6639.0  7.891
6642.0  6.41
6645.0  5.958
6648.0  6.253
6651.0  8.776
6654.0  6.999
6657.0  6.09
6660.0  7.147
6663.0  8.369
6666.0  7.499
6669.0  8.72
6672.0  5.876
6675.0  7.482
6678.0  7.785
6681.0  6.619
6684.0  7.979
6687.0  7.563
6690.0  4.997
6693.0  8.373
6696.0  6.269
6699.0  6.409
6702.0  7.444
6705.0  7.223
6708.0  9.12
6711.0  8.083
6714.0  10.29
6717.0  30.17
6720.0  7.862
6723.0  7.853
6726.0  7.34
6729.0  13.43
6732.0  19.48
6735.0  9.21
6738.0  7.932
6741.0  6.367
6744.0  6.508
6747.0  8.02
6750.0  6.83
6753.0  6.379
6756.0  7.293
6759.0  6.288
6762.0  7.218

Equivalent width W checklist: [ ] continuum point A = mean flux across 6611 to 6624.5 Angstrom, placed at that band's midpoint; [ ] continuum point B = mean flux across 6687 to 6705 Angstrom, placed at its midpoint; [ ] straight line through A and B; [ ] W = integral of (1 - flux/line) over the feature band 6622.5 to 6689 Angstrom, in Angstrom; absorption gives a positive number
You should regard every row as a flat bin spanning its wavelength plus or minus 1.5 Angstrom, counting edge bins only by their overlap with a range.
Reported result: -3.31 Angstrom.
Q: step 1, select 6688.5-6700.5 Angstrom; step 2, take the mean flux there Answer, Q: 6.51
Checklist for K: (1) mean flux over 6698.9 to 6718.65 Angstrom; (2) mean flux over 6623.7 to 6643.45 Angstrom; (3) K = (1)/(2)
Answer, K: 1.61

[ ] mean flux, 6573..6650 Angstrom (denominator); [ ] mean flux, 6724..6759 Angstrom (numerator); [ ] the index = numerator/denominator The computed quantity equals 1.09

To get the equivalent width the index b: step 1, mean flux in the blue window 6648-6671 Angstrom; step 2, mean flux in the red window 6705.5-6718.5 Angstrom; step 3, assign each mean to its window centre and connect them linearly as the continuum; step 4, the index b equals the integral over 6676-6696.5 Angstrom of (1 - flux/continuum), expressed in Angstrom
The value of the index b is 6.8 Angstrom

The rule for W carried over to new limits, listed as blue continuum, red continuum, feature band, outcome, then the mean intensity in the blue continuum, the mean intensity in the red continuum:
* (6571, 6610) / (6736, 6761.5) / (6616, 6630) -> 3.0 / 9.19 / 7.01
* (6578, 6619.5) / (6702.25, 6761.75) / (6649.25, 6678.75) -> 6.1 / 9.11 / 9.67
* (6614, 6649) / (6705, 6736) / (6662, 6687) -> 4.9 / 6.83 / 12.1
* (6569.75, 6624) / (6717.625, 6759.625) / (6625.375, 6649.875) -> 4.7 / 8.58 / 9.13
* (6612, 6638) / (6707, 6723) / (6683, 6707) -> 9.2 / 7.04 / 12.7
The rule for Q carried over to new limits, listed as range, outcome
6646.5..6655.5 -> 7.34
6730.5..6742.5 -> 10.7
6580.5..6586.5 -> 18.2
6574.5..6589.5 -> 11.7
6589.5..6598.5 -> 7.65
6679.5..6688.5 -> 7.39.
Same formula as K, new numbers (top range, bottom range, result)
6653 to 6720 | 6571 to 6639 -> 1.02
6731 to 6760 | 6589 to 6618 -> 1.09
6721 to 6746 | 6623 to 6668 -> 1.35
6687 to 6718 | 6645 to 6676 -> 1.30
